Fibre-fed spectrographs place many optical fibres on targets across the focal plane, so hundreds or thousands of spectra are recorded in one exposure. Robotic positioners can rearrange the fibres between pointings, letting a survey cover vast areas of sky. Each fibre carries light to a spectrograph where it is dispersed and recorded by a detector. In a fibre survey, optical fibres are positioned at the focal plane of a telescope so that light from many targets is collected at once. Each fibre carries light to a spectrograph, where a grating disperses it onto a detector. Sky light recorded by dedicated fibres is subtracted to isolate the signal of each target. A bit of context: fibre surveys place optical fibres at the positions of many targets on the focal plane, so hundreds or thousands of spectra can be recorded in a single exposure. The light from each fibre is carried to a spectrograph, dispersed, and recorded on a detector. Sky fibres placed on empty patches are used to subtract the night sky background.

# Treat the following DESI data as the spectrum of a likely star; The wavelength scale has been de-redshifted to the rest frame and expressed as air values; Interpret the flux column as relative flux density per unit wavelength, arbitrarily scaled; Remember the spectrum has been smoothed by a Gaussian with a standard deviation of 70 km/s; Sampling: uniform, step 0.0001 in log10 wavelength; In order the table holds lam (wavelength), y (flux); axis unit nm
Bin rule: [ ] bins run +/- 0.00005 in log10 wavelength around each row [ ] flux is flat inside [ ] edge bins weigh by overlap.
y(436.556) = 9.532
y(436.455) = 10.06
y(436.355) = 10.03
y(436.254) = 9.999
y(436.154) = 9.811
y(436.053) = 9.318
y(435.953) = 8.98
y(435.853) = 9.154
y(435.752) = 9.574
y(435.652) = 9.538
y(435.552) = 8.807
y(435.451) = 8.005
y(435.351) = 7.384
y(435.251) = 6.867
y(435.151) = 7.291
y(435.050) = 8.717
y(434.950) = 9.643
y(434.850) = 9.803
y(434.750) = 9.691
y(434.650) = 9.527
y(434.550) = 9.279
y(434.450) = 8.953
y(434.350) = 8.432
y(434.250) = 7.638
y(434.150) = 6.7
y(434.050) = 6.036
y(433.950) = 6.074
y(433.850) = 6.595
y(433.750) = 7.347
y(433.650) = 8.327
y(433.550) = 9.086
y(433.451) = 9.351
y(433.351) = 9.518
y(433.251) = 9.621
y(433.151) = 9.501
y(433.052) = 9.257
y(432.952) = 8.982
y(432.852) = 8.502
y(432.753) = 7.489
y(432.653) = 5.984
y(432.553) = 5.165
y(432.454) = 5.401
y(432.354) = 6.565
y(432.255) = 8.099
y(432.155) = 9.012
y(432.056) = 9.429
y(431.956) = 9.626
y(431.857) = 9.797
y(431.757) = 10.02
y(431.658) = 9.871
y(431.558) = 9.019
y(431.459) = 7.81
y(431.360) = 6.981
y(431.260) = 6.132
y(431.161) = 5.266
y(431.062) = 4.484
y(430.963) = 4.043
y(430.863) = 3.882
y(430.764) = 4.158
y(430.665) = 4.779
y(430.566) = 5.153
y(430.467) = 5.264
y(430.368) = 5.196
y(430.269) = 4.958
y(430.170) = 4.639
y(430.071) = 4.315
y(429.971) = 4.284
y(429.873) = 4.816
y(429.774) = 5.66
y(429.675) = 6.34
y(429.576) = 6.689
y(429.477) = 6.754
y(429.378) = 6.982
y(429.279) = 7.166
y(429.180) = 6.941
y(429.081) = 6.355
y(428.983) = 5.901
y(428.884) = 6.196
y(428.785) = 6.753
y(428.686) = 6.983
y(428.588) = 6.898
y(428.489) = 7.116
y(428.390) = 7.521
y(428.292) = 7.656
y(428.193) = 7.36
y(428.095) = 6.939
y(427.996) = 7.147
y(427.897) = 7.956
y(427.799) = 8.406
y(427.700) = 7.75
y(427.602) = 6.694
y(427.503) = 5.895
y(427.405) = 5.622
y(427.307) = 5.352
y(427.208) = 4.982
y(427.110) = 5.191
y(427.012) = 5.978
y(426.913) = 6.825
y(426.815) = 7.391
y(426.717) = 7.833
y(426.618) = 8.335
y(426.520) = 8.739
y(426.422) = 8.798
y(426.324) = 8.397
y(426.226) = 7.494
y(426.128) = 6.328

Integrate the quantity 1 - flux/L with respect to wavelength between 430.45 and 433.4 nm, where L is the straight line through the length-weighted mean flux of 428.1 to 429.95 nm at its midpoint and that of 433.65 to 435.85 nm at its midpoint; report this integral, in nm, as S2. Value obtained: 0.06 nm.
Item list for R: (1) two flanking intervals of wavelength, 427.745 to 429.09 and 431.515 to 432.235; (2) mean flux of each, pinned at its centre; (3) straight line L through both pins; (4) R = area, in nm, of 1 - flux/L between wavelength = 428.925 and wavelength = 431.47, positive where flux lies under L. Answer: 0.84 nm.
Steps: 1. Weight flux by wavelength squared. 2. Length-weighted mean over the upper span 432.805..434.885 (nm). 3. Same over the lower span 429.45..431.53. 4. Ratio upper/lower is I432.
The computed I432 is 1.6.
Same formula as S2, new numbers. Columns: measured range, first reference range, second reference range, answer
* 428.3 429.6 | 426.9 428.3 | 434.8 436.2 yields 0.030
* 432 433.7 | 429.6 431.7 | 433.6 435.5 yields -0.303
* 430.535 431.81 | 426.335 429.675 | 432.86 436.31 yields 0.242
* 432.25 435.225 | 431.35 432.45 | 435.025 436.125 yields 0.180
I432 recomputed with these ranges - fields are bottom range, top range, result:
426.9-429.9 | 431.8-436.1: 1.29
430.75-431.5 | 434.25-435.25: 1.68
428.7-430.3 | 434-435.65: 1.44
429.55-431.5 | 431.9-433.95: 1.57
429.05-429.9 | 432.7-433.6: 1.42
